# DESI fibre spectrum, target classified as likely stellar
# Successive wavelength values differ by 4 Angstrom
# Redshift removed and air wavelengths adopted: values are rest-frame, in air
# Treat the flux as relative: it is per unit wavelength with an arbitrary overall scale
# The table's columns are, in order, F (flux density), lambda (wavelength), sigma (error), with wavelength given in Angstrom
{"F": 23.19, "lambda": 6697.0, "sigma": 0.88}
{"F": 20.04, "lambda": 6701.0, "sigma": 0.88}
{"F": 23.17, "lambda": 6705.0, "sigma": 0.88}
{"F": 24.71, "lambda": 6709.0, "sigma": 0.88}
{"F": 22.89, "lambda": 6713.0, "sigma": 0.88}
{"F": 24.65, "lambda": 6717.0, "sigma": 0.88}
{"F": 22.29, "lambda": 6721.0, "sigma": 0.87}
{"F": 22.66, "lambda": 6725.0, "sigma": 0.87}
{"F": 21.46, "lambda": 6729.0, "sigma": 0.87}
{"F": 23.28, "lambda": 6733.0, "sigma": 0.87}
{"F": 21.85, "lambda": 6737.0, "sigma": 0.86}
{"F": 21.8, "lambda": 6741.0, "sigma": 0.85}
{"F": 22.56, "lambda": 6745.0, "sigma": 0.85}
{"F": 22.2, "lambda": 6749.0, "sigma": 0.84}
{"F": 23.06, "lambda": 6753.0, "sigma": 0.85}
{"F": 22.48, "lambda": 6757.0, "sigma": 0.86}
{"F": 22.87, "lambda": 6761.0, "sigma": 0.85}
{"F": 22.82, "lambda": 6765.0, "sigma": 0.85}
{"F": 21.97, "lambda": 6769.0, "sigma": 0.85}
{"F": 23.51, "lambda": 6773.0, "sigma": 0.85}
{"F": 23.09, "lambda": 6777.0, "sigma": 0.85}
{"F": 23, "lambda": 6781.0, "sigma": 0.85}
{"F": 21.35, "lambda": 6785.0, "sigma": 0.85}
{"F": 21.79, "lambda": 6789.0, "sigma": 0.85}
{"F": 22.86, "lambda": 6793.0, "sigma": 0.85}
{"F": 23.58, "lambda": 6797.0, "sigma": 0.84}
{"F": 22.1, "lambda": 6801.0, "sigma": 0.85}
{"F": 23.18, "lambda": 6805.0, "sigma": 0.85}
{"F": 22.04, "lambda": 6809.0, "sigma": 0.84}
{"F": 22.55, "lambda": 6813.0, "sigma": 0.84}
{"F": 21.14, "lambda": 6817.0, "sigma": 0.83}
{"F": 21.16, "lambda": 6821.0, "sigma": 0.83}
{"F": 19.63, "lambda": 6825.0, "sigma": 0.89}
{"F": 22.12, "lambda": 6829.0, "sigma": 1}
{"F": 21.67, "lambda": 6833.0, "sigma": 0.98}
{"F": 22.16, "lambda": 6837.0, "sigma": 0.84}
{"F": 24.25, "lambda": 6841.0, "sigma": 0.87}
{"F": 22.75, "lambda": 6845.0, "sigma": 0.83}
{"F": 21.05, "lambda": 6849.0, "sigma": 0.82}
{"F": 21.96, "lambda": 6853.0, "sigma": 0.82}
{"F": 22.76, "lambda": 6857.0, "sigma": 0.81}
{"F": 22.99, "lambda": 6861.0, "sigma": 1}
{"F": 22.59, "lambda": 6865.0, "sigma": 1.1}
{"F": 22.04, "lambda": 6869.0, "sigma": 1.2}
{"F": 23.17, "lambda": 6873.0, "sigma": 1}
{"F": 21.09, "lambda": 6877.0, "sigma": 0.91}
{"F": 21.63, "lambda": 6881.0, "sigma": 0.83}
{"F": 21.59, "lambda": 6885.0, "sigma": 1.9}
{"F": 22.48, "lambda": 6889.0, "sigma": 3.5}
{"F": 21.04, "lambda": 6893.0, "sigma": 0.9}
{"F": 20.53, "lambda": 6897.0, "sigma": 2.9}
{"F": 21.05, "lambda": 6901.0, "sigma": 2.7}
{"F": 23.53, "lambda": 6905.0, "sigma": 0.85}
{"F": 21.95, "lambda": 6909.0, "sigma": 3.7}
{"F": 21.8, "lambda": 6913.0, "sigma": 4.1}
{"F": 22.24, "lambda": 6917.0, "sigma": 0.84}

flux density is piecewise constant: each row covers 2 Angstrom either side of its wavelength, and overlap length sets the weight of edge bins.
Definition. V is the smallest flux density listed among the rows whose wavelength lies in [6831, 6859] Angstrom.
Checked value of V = 21.05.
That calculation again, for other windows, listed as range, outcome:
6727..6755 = 21.46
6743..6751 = 22.2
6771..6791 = 21.35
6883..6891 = 21.59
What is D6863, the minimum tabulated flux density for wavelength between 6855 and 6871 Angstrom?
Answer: 22.04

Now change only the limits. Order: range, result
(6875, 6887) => 21.09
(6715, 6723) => 22.29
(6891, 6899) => 20.53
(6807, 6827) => 19.63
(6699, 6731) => 20.04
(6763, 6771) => 21.97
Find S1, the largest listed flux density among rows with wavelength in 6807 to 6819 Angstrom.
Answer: 22.55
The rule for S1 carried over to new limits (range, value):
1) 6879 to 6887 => 21.63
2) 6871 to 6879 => 23.17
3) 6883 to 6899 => 22.48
